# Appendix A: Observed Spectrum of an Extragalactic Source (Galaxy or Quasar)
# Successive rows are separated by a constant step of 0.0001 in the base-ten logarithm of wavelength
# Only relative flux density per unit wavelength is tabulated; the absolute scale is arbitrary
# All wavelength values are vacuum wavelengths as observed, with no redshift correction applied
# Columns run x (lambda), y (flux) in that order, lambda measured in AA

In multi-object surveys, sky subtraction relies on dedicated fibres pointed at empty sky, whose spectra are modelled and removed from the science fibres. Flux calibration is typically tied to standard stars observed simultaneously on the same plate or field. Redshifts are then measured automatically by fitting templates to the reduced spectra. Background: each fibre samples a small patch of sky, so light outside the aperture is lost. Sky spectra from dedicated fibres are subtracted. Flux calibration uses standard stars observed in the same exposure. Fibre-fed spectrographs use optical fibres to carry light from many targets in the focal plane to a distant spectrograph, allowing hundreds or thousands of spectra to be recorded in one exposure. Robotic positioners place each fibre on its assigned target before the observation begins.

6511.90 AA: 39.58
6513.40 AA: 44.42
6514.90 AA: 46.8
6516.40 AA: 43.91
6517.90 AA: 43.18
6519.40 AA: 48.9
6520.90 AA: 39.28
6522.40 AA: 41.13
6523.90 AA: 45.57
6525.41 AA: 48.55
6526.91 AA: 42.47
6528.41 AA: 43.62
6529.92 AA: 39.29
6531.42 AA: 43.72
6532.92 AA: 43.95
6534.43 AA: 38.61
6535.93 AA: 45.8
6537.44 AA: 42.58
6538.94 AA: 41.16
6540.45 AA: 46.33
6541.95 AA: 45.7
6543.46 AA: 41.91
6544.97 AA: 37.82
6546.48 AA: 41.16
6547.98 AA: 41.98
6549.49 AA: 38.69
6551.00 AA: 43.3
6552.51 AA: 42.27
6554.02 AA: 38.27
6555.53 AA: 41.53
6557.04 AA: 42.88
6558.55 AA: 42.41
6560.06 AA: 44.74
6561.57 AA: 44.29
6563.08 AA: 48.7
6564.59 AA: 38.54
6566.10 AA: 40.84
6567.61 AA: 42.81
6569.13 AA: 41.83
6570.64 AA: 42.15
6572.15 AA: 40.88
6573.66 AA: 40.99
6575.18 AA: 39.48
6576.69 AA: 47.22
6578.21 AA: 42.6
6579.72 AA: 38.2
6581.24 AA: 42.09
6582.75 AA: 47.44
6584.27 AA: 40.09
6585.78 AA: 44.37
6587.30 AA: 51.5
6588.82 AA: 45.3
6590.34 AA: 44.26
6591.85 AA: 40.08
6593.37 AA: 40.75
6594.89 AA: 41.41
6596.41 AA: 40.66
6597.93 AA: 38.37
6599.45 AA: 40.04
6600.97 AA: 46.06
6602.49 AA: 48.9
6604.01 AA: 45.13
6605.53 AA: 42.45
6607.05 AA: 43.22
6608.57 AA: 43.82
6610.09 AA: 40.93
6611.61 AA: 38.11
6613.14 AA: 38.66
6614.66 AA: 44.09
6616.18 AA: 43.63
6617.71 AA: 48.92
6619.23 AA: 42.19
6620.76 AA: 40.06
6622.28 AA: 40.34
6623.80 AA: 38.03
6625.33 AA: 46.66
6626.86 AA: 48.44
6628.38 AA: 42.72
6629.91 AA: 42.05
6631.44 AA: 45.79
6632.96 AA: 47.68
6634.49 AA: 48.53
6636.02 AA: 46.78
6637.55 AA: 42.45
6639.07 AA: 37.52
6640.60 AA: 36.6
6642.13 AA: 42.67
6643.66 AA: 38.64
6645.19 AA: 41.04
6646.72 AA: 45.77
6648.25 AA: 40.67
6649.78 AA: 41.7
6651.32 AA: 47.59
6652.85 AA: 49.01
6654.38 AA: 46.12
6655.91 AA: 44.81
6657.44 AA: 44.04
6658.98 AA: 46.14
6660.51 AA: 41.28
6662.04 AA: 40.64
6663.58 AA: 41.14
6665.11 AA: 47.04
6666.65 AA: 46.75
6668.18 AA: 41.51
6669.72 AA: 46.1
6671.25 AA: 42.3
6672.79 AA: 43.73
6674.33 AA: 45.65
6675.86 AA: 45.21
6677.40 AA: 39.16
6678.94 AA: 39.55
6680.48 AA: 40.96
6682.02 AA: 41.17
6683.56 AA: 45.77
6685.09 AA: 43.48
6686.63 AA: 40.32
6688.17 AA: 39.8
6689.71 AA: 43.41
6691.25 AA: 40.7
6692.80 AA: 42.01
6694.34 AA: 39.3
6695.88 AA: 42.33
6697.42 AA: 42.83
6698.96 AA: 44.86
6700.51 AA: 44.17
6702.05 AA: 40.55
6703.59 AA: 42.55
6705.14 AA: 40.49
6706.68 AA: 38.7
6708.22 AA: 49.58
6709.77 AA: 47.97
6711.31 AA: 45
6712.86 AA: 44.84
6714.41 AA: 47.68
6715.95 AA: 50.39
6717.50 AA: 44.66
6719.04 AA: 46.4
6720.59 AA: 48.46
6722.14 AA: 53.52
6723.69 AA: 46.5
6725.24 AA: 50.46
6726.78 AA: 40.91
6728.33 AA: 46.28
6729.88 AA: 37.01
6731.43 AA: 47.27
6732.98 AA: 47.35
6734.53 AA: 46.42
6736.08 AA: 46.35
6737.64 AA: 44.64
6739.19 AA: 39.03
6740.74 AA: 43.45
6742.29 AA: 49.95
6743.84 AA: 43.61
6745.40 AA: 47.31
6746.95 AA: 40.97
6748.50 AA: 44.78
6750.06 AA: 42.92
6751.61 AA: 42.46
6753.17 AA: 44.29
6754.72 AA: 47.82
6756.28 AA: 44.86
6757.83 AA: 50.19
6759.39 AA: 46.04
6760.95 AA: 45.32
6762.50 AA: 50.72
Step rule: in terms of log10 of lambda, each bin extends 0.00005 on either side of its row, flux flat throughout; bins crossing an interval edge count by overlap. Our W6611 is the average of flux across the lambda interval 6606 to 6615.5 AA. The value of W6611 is 41.5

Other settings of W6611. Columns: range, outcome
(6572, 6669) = 43.2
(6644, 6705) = 43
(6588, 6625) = 42.4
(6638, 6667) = 43.1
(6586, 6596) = 43.8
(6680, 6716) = 43.2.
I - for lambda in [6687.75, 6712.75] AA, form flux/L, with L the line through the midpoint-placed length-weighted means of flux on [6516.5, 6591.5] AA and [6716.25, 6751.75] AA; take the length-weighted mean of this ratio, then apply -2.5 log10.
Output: 0.05 mag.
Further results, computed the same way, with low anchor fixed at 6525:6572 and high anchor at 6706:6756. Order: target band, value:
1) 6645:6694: 0.03 mag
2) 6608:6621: 0.03 mag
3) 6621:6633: 0.00 mag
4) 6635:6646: 0.08 mag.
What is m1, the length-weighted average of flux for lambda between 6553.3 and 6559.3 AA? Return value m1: 41.3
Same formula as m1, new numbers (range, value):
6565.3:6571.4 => 41.9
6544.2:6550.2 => 39.9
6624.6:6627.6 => 47.5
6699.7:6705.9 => 41.9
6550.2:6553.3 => 42.6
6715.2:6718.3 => 47.5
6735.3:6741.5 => 43.3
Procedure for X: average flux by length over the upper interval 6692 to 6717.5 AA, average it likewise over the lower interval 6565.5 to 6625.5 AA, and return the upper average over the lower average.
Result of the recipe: 1.0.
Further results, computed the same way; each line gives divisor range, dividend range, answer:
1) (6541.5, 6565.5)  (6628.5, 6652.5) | 1.02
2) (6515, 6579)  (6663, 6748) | 1.03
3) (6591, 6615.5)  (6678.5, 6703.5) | 1.00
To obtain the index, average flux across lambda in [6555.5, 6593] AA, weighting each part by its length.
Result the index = 43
